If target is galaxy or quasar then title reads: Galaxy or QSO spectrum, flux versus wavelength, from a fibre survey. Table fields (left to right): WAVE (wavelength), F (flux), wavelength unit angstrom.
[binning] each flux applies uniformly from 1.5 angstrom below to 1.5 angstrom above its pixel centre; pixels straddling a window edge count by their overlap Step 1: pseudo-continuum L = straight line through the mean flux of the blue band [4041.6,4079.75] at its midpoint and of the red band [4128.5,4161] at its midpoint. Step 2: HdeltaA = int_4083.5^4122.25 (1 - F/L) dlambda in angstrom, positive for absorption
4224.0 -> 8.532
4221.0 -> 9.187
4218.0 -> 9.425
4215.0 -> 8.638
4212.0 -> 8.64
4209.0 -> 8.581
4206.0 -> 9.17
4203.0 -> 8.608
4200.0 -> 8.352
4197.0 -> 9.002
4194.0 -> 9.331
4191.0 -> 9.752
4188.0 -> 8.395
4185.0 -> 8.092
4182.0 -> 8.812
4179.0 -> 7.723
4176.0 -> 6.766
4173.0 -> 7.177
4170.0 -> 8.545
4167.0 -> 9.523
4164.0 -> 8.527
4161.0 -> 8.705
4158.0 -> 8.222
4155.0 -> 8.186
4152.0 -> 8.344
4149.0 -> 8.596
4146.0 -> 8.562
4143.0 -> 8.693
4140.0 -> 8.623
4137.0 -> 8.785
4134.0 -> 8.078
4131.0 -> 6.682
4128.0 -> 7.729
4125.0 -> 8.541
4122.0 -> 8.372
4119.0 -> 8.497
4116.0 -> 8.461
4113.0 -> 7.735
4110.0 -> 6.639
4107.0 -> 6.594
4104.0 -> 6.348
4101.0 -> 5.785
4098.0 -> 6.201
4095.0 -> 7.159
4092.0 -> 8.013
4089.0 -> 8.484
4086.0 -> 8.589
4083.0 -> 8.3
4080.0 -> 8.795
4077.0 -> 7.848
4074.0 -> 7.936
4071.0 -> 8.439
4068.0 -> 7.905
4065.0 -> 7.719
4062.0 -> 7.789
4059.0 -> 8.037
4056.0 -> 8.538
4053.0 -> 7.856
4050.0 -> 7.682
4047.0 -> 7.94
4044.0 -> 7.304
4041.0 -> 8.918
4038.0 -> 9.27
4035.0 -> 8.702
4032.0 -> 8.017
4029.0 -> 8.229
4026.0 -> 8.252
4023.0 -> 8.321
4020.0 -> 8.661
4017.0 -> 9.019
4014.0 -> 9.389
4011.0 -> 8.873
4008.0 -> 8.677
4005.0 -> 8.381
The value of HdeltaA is 3.2 angstrom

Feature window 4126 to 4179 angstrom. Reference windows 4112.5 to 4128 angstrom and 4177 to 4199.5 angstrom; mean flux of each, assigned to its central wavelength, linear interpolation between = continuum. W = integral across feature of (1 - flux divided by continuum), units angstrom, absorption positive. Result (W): 1.7 angstrom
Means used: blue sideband 8.3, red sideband 8.67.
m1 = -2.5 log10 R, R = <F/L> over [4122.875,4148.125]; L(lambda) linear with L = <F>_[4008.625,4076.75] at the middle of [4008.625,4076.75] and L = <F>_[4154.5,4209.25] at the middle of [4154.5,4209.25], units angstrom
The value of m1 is 0.028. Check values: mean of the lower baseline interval 8.31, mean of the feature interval 8.23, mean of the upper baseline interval 8.5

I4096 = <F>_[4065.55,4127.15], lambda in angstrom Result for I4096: 7.73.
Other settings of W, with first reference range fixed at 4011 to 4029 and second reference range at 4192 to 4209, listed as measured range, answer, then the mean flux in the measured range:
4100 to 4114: 3.5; 6.61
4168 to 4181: 1.7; 7.68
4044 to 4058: 1.3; 7.93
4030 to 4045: 0.4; 8.47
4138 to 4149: 0.3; 8.63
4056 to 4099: 3.8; 7.98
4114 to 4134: 1.7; 8.04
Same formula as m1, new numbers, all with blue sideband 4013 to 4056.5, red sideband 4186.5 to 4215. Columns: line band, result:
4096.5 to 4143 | 0.142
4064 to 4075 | 0.062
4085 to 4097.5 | 0.087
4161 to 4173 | 0.016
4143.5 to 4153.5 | 0.024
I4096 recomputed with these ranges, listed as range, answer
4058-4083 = 8.07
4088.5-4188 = 7.92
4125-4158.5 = 8.24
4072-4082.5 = 8.21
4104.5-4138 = 7.77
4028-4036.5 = 8.32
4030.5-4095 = 8.17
